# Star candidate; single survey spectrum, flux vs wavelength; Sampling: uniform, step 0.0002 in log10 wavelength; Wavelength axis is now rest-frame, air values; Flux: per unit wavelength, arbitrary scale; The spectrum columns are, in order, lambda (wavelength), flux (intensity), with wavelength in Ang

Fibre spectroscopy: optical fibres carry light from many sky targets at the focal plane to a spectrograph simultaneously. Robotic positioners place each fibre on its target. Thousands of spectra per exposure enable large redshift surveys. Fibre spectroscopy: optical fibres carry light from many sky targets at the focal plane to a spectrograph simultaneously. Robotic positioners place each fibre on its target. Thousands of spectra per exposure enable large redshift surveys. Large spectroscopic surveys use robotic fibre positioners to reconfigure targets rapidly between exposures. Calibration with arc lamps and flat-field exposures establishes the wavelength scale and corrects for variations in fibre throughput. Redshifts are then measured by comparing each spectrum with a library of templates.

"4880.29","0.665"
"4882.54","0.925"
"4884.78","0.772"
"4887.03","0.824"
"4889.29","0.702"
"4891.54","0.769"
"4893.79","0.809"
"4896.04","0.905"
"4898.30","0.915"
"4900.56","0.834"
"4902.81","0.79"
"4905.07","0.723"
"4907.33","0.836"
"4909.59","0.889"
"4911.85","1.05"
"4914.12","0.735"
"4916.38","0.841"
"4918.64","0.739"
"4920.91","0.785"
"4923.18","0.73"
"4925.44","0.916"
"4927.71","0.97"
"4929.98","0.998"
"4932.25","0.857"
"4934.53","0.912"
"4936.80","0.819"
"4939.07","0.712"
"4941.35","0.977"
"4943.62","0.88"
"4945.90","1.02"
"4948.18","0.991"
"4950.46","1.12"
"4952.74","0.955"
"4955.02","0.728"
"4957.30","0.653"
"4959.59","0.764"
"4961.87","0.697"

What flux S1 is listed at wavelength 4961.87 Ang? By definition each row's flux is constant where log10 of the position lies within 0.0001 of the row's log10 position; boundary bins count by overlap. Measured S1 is 0.697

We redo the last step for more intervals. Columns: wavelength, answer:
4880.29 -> 0.665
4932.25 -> 0.857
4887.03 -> 0.824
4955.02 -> 0.728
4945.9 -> 1.02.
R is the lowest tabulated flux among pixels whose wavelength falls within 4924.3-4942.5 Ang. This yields 0.712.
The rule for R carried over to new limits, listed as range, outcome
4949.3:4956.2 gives 0.728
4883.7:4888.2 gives 0.772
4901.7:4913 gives 0.723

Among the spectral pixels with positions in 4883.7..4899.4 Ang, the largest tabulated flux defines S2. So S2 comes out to 0.915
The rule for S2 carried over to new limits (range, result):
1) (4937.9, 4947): 1.02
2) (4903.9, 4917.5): 1.05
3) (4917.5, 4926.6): 0.916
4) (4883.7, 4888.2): 0.824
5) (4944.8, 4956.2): 1.12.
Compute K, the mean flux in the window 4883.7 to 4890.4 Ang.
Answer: 0.765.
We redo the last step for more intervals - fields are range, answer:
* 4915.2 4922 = 0.788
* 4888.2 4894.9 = 0.761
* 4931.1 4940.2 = 0.825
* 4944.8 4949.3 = 1.01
